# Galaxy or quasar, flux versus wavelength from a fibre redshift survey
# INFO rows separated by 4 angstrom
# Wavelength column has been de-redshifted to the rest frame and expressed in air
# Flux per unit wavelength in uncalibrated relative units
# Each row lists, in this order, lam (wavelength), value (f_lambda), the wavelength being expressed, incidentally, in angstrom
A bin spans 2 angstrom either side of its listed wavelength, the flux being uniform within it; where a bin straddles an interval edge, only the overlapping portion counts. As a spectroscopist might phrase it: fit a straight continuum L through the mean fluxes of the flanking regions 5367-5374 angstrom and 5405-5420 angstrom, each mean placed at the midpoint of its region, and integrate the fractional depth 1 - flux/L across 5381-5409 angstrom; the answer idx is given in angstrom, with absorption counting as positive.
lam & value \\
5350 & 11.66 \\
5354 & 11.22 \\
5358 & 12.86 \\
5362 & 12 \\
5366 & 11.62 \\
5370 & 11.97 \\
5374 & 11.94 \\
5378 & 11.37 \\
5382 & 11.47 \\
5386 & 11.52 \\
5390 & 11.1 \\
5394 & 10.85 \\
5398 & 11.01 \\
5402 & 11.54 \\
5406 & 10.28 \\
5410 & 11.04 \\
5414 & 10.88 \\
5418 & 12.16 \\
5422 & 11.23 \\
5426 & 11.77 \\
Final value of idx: 0.9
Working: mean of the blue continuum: 11.9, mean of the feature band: 11.1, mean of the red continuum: 11.1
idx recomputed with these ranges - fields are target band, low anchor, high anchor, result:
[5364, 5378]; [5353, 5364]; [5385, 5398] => -0.1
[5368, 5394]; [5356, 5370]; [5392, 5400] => -0.1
